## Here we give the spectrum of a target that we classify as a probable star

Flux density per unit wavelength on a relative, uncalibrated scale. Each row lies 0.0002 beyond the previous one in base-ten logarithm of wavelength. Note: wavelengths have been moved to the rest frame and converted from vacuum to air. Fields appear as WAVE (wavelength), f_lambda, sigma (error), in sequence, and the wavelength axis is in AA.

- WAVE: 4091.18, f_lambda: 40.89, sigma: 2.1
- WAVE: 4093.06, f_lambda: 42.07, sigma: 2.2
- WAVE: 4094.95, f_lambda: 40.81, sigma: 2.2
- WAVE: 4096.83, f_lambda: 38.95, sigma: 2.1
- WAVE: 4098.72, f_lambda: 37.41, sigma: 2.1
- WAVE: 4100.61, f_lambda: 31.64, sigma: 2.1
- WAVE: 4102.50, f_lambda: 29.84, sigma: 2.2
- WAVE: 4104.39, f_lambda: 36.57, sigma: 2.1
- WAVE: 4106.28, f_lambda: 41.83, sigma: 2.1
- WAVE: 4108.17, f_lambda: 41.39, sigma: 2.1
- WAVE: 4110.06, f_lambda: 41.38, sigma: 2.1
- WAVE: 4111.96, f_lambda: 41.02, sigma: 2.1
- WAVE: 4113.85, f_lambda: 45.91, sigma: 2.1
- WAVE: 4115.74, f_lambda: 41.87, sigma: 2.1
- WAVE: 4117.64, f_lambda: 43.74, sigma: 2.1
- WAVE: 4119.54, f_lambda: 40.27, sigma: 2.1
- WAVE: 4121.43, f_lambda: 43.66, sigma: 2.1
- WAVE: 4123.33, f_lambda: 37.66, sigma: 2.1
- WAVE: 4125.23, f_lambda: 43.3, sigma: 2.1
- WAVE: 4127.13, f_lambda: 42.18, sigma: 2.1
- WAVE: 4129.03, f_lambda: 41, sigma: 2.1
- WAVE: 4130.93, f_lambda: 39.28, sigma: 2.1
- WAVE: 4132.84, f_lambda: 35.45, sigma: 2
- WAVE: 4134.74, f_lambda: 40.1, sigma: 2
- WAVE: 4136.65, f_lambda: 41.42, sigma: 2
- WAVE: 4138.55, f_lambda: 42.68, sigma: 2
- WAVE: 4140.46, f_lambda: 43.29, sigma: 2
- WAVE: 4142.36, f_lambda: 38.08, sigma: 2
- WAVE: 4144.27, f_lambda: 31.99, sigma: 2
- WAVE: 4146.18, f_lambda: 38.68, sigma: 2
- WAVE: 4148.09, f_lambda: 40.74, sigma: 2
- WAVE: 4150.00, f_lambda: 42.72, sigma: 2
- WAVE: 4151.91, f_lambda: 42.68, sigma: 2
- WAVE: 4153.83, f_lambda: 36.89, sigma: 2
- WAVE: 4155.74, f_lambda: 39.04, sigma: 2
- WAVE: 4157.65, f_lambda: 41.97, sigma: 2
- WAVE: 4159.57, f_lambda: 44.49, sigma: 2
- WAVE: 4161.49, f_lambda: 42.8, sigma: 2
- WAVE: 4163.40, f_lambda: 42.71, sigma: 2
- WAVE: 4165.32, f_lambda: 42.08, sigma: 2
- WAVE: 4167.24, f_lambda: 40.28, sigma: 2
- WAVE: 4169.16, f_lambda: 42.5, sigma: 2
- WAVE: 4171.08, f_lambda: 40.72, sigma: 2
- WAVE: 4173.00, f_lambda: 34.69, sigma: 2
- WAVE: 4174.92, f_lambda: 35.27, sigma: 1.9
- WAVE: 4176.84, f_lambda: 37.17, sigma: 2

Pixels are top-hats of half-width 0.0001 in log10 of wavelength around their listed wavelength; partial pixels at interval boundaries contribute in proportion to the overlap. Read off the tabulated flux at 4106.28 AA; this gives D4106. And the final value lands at 41.83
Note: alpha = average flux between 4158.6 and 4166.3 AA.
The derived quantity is 43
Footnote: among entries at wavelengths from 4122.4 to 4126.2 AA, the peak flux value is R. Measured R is 43.3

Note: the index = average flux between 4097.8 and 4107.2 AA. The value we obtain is 35.4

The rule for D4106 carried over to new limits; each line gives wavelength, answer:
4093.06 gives 42.07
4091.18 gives 40.89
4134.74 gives 40.1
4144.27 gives 31.99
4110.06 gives 41.38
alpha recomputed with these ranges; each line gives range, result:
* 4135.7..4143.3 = 41.4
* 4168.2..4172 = 41.6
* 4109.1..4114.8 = 42.8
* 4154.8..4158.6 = 40.6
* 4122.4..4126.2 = 40.5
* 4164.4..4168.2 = 41.2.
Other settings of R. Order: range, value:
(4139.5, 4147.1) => 43.29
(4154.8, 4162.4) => 44.49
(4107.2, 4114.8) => 45.91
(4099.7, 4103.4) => 31.64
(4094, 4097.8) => 40.81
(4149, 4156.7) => 42.72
